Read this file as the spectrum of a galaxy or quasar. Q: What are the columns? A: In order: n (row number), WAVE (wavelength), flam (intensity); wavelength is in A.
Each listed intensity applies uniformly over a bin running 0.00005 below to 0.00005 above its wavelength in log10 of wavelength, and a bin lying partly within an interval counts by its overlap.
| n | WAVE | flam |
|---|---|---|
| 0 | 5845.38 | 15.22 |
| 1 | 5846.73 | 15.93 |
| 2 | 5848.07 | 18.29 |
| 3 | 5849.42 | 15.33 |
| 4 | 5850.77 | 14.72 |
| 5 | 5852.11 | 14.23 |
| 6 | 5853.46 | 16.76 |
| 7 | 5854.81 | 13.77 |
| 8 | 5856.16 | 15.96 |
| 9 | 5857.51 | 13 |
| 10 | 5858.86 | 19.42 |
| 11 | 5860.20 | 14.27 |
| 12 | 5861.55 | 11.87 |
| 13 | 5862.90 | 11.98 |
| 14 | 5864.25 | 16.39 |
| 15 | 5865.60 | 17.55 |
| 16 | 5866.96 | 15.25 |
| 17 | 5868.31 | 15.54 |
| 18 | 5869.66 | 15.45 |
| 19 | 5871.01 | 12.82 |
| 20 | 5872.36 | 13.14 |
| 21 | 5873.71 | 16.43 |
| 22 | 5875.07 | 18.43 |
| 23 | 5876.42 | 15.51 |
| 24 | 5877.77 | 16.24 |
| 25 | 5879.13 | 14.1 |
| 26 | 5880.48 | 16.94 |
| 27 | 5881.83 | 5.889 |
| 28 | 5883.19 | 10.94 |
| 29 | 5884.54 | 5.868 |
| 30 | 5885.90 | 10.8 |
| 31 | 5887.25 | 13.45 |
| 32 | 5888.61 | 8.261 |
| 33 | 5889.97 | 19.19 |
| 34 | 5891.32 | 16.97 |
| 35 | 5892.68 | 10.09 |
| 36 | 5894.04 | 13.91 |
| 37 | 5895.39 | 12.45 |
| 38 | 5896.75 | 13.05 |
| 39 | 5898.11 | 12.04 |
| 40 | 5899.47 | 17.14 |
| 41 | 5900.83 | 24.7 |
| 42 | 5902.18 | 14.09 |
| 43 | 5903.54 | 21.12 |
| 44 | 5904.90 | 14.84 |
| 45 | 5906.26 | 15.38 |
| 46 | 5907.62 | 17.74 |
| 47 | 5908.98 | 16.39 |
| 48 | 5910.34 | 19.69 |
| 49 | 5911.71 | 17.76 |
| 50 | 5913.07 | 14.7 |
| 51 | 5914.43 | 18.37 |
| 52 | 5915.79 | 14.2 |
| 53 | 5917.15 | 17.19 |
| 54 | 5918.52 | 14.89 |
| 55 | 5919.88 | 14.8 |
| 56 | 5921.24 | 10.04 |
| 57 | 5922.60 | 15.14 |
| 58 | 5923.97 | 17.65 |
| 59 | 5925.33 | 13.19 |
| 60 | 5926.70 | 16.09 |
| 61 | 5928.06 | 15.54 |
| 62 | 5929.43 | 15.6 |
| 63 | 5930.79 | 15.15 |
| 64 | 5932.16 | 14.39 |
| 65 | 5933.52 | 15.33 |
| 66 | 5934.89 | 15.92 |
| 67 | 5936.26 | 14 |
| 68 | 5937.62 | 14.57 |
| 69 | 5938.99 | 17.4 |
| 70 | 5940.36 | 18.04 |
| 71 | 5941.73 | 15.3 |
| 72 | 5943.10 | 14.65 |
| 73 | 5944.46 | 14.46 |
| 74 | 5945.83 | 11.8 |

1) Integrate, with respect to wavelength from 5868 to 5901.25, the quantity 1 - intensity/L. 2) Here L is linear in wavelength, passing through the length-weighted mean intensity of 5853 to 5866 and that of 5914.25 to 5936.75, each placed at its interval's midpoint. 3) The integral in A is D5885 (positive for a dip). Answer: 2.6 A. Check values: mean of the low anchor 15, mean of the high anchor 15.1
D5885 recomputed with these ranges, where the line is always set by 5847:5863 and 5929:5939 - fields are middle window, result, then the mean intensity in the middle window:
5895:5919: -2.1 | 16.5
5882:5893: 2.5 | 11.7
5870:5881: -0.2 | 15.4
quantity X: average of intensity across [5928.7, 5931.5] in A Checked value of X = 15.3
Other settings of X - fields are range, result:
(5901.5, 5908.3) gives 16.7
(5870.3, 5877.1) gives 15.3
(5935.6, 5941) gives 16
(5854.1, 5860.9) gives 15.3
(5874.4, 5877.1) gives 17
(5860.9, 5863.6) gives 12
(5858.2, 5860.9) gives 16.8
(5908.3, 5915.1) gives 17.4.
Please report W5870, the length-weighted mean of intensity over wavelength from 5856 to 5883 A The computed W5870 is 14.7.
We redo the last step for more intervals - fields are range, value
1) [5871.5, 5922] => 14.8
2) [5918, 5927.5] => 14.6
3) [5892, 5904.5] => 15.4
